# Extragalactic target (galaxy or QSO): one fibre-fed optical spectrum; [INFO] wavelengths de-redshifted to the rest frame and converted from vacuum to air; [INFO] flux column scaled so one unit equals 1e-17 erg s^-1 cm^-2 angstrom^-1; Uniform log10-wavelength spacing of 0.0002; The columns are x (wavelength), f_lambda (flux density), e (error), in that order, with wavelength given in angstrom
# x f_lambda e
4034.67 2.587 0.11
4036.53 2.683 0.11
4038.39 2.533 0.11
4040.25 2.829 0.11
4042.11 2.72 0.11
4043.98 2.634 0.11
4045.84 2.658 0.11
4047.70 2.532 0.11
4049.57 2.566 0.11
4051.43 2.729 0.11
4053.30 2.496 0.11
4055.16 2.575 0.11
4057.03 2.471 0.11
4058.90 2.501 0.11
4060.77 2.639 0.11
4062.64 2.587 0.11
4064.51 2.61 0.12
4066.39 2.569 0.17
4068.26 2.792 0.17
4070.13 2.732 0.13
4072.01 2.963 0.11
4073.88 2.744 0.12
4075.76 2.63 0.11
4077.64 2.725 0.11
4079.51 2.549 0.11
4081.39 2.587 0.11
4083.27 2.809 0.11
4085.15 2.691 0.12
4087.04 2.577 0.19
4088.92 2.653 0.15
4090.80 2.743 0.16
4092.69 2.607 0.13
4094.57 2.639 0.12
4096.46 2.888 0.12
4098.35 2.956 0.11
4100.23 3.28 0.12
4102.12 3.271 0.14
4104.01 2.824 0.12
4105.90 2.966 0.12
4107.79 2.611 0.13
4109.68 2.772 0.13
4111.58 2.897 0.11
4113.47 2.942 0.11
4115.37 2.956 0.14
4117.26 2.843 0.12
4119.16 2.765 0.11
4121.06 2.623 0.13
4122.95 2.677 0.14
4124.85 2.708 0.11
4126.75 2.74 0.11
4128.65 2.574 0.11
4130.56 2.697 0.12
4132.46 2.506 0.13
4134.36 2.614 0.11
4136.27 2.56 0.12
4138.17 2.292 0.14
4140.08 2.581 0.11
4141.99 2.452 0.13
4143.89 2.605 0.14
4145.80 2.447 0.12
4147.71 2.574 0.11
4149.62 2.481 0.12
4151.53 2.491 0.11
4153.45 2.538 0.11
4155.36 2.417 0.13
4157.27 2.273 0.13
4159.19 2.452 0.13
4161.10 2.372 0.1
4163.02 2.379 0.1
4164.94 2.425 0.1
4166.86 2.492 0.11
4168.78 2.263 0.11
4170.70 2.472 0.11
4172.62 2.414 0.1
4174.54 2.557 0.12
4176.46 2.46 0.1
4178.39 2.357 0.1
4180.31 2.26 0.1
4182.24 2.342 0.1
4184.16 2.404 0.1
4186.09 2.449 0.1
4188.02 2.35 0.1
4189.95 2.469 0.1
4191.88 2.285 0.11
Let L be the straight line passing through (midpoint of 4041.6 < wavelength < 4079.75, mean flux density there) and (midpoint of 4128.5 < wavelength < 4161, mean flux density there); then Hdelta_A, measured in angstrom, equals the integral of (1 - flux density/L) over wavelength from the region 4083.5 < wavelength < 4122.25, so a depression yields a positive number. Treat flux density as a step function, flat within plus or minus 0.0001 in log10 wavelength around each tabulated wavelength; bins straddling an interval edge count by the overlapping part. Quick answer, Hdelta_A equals -3.86 angstrom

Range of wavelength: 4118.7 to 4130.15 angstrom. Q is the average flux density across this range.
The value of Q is 2.68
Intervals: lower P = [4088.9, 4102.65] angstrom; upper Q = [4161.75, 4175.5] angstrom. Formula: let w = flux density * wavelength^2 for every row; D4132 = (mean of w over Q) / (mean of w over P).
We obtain 0.9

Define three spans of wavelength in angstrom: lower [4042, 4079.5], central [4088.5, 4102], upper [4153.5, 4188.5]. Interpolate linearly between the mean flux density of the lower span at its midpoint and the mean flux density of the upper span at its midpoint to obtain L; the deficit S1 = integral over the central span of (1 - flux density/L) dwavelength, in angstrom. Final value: -1.54 angstrom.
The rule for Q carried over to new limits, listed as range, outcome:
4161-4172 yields 2.4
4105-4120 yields 2.84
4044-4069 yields 2.59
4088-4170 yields 2.65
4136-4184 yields 2.44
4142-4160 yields 2.47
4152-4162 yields 2.41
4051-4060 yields 2.55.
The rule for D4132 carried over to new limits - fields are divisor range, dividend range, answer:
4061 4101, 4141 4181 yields 0.93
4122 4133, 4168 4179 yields 0.93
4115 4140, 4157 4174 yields 0.92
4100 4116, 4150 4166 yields 0.85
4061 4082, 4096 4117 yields 1.12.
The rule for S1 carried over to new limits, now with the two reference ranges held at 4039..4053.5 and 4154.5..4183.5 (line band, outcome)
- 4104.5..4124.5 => -2.3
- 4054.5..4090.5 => -0.8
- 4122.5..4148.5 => -1.1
